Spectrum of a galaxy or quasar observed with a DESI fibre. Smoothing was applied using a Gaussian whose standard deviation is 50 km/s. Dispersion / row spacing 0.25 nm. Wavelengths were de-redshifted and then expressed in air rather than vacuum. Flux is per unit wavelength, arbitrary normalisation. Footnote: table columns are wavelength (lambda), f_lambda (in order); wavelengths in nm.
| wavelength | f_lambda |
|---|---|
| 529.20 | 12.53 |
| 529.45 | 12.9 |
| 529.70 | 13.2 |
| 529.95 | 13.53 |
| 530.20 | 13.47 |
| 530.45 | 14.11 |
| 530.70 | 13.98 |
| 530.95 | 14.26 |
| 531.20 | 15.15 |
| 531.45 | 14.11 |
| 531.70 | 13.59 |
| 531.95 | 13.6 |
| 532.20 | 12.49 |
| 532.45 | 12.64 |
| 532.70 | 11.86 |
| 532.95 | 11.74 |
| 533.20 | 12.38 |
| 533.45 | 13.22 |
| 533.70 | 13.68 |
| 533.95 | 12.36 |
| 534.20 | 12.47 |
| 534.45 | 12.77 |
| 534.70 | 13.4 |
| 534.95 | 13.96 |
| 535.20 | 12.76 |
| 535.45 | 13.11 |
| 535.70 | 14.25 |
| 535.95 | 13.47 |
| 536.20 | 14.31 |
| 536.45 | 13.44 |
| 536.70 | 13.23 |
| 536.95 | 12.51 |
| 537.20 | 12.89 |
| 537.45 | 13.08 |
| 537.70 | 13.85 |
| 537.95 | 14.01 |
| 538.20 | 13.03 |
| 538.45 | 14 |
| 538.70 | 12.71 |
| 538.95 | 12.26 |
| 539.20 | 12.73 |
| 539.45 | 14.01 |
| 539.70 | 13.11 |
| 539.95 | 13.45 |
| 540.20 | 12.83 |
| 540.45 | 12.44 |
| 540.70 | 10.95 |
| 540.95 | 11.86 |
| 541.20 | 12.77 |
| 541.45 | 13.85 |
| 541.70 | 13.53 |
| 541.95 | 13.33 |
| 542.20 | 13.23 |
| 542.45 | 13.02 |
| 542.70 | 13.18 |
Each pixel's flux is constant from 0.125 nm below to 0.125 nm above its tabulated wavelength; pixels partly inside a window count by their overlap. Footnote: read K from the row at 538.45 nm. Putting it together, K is 14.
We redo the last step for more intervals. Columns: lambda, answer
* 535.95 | 13.47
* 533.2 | 12.38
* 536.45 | 13.44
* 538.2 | 13.03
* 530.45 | 14.11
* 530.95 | 14.26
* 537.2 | 12.89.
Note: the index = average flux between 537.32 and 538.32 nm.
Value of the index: 13.5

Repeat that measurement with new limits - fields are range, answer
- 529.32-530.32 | 13.3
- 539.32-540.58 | 13.2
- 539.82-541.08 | 12.3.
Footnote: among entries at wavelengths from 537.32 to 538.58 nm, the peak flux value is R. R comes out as 14.01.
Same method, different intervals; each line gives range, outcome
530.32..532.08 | 15.15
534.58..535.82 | 14.25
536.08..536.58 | 14.31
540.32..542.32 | 13.85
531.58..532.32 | 13.6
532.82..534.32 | 13.68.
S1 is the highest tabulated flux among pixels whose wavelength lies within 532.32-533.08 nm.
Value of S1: 12.64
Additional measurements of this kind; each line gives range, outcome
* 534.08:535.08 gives 13.96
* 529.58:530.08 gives 13.53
